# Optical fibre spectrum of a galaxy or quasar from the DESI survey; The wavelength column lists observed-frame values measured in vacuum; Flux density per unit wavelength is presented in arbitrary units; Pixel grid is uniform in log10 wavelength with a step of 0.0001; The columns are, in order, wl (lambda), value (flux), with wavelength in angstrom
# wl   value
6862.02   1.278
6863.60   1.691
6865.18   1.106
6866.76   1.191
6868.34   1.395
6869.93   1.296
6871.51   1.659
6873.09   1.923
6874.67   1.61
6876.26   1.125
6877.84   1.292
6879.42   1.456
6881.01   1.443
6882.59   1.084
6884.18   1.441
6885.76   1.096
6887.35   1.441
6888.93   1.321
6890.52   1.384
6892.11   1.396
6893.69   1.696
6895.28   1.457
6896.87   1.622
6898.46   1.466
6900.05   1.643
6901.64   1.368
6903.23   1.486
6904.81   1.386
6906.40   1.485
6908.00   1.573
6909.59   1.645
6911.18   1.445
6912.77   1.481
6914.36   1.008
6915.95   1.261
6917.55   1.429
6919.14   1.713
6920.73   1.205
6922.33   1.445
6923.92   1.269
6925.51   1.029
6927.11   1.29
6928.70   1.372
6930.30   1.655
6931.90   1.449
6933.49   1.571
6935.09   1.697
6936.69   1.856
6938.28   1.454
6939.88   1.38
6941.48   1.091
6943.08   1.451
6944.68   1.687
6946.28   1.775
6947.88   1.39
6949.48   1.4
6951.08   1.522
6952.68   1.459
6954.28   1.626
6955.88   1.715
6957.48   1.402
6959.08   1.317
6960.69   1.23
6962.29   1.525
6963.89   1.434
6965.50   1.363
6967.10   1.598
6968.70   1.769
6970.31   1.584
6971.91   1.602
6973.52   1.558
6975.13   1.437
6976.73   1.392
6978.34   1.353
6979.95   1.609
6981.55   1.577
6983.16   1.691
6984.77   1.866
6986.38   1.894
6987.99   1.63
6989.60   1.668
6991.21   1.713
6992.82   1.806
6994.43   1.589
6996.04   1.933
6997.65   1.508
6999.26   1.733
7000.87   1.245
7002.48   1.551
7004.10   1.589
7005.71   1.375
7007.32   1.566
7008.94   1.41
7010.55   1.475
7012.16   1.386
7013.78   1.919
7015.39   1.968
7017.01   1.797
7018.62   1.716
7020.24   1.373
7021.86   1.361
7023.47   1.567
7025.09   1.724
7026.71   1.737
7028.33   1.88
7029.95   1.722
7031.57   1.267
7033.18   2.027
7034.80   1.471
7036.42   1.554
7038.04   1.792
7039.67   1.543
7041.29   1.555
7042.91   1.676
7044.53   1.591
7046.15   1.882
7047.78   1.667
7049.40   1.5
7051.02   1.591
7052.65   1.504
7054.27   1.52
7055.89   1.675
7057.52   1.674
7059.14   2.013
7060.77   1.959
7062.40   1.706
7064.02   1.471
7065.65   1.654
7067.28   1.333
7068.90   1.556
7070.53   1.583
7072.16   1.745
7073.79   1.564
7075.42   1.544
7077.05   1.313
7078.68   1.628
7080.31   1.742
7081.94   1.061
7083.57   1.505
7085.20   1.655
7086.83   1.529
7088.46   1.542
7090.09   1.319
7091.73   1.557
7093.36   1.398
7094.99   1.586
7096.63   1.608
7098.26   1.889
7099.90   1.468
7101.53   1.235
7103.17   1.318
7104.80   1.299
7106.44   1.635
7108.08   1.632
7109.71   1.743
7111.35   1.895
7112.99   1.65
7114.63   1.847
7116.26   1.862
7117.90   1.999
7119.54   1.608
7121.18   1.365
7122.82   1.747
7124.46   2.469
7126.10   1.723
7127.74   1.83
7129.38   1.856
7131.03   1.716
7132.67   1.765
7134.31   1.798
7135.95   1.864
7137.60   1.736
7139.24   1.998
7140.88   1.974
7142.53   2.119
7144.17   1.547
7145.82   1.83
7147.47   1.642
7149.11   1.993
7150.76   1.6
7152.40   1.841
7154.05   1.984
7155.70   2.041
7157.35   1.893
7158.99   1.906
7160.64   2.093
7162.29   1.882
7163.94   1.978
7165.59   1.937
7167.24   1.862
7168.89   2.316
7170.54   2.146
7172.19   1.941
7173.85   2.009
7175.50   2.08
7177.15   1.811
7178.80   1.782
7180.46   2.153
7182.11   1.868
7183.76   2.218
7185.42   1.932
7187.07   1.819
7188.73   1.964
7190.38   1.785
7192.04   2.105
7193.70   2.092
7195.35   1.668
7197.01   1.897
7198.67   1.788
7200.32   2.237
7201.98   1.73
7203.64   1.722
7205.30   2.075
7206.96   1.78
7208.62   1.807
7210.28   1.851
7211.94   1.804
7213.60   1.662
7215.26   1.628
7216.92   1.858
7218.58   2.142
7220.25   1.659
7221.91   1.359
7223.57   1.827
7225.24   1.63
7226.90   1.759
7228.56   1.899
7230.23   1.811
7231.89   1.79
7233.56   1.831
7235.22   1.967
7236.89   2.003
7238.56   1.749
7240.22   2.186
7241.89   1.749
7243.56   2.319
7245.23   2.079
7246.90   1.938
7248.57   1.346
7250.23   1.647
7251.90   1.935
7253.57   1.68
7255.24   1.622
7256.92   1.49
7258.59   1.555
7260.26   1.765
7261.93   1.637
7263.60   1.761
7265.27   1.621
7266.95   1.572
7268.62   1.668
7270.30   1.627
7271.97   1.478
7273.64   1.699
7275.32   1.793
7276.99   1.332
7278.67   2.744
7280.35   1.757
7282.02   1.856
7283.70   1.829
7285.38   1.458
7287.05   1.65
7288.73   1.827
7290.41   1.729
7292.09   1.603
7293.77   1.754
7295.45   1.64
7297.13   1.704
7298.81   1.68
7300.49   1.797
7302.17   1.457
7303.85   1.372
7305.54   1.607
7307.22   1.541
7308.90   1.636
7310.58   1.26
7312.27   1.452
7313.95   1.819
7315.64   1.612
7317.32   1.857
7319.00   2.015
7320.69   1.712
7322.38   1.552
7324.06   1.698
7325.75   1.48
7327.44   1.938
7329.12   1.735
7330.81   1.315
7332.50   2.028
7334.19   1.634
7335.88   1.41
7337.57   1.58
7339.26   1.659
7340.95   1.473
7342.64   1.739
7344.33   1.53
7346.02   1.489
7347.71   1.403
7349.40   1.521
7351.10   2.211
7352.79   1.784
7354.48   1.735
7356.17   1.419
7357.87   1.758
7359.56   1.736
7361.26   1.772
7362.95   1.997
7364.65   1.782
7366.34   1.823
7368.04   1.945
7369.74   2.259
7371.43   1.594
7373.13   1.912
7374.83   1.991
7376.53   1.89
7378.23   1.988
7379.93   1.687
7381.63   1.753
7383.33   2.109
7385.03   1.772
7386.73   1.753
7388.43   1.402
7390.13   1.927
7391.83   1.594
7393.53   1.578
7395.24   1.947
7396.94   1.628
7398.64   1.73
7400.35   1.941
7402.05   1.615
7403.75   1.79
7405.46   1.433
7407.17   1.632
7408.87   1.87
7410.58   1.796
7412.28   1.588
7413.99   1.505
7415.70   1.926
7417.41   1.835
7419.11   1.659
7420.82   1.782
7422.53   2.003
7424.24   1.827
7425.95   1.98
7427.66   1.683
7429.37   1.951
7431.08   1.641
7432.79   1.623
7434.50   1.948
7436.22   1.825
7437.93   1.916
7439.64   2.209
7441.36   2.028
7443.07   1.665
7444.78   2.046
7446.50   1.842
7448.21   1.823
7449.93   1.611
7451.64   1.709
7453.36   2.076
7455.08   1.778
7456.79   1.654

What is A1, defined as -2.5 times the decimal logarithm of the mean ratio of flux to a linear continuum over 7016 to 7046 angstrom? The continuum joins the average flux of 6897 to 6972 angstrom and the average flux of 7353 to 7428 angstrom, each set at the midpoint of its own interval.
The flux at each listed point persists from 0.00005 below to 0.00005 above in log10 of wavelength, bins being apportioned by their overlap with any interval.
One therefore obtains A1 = -0.07 mag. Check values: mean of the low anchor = 1.47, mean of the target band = 1.64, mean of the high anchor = 1.78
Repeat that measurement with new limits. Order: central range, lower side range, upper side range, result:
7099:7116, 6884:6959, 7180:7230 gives 0.09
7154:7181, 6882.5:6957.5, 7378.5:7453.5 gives -0.22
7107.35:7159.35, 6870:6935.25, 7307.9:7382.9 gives -0.16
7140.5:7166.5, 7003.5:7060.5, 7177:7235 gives -0.06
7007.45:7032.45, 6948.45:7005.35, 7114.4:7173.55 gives 0.02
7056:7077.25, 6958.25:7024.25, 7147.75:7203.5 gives 0.06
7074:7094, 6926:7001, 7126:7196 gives 0.19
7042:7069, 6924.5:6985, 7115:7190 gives 0.04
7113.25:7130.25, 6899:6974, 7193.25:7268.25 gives -0.09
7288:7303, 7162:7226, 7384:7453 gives 0.10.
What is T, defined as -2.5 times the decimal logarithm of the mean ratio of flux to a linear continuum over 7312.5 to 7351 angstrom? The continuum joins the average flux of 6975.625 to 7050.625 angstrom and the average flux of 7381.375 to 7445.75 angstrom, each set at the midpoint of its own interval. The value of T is 0.06 mag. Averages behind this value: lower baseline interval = 1.63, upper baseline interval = 1.79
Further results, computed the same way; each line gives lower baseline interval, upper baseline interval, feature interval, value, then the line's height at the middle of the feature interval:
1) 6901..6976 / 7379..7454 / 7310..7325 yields 0.03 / 1.72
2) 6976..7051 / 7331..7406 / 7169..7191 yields -0.18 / 1.68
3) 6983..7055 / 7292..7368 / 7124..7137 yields -0.13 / 1.64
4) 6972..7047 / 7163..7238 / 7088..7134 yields 0.06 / 1.76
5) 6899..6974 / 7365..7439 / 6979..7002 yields -0.11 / 1.51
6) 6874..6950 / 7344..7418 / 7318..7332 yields 0.02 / 1.72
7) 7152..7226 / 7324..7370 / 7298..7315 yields 0.13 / 1.75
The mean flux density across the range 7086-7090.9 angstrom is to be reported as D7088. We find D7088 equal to 1.47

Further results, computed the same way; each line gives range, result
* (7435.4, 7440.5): 1.99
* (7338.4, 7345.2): 1.6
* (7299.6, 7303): 1.63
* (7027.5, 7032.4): 1.63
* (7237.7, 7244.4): 2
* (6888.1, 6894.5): 1.45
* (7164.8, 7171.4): 2.07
